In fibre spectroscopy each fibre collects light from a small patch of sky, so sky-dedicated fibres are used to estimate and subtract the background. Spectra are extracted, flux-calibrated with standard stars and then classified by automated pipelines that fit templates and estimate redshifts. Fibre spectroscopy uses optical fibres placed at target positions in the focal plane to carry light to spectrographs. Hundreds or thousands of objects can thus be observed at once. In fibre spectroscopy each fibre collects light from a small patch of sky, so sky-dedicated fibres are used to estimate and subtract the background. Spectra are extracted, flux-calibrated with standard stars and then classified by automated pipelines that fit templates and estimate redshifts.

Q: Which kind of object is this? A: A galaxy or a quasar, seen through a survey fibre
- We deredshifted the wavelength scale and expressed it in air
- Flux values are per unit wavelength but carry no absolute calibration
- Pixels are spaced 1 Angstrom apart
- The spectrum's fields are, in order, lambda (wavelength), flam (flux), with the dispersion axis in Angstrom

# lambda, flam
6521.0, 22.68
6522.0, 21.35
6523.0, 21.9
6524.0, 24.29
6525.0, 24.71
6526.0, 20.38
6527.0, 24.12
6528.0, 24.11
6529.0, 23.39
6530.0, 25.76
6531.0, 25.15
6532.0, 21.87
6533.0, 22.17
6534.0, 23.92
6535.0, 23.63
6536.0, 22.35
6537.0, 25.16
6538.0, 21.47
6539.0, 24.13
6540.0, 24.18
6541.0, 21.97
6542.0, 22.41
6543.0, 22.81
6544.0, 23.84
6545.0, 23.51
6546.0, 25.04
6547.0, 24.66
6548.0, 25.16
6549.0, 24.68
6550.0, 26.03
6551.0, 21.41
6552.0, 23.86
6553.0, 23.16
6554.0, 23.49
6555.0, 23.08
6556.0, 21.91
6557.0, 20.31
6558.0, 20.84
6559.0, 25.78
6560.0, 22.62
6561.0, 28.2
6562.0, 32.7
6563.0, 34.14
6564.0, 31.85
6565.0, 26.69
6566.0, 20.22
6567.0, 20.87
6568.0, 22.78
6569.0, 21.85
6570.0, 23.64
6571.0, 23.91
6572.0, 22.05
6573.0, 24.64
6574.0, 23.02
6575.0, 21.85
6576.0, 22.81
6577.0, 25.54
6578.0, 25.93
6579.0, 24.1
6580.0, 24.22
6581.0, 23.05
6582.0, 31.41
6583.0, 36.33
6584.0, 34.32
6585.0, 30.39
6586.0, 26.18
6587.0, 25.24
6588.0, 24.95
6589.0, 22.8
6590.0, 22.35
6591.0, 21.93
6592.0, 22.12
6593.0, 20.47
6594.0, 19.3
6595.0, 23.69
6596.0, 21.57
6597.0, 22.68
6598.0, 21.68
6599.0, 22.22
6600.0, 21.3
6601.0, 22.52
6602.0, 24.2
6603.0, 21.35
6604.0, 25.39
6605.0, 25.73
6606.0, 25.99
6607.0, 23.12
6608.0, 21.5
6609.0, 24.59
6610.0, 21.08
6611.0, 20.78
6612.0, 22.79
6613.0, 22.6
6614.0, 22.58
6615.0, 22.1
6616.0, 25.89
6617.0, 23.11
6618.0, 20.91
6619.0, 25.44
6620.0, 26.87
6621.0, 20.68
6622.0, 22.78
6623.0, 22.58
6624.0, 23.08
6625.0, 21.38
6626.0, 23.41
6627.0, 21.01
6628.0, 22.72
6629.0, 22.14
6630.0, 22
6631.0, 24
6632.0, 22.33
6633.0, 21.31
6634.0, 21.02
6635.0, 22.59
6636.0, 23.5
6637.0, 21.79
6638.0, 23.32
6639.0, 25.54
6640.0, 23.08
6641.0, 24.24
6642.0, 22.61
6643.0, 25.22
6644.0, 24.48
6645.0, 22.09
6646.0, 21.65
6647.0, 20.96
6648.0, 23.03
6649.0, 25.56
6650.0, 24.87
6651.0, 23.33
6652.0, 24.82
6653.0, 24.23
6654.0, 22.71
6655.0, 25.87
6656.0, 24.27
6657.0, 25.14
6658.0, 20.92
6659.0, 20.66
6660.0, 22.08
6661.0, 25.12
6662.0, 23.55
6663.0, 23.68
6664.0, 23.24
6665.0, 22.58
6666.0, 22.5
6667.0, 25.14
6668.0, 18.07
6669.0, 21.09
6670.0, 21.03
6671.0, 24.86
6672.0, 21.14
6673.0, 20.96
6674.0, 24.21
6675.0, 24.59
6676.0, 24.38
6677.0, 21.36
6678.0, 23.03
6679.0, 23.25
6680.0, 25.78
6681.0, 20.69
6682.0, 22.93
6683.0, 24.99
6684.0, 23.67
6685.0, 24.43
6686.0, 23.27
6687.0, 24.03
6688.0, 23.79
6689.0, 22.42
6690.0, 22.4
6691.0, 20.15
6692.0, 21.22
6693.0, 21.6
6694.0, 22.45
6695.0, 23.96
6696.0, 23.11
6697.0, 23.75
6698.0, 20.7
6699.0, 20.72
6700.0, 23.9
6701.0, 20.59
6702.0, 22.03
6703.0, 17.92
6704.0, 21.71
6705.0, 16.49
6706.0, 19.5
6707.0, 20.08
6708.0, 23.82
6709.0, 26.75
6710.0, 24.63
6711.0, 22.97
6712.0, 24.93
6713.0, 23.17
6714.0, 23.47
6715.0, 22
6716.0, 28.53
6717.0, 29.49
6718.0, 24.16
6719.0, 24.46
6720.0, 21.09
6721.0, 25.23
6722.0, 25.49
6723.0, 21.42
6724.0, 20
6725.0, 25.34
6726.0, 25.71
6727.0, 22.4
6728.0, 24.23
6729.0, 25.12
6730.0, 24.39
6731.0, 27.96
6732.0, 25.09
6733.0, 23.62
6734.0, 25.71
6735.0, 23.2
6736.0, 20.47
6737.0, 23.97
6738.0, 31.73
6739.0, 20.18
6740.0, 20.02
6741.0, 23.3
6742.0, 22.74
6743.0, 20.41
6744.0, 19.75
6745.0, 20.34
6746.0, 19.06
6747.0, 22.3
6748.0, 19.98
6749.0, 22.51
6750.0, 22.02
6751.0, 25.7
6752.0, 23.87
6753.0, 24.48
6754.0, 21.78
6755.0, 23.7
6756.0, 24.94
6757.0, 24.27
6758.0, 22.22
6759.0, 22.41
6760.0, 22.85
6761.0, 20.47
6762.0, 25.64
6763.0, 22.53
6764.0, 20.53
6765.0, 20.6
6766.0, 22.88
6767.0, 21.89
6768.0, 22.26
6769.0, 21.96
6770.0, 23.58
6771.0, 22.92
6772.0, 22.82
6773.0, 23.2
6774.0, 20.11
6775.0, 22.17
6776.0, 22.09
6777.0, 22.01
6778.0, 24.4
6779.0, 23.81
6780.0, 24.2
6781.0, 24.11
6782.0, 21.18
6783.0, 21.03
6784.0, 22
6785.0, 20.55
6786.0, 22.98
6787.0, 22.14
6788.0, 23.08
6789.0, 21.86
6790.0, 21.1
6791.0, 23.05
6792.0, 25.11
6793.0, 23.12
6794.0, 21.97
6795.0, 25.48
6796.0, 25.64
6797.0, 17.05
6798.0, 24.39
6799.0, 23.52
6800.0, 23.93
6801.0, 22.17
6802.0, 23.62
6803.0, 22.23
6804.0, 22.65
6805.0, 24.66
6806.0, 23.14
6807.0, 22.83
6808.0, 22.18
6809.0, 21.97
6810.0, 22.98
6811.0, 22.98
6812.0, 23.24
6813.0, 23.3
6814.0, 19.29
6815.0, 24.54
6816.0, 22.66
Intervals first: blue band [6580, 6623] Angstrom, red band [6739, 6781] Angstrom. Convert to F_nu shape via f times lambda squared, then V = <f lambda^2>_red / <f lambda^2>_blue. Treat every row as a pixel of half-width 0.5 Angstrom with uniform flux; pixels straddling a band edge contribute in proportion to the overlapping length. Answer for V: 1.0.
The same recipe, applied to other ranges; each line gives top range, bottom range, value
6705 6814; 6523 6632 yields 1.02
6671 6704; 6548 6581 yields 0.97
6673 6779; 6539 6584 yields 0.98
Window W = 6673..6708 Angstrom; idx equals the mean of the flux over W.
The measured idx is 22.3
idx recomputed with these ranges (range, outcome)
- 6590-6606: 22.5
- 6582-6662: 23.5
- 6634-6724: 23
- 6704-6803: 23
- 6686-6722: 22.8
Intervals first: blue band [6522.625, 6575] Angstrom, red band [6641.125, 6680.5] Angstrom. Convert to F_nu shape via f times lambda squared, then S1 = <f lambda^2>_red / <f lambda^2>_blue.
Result 1.0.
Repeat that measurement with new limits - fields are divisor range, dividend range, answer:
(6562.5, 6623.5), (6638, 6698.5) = 0.98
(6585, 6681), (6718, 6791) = 1.03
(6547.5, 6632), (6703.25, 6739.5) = 1.03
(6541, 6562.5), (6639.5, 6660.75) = 1.01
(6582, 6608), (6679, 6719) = 0.97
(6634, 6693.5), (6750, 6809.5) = 1.02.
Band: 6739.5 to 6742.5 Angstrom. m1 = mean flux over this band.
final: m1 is 22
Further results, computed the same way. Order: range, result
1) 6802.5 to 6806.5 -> 23.2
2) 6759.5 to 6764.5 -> 22.4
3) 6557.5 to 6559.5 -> 23.3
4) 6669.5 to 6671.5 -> 22.9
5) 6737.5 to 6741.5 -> 23.8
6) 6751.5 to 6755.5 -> 23.5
